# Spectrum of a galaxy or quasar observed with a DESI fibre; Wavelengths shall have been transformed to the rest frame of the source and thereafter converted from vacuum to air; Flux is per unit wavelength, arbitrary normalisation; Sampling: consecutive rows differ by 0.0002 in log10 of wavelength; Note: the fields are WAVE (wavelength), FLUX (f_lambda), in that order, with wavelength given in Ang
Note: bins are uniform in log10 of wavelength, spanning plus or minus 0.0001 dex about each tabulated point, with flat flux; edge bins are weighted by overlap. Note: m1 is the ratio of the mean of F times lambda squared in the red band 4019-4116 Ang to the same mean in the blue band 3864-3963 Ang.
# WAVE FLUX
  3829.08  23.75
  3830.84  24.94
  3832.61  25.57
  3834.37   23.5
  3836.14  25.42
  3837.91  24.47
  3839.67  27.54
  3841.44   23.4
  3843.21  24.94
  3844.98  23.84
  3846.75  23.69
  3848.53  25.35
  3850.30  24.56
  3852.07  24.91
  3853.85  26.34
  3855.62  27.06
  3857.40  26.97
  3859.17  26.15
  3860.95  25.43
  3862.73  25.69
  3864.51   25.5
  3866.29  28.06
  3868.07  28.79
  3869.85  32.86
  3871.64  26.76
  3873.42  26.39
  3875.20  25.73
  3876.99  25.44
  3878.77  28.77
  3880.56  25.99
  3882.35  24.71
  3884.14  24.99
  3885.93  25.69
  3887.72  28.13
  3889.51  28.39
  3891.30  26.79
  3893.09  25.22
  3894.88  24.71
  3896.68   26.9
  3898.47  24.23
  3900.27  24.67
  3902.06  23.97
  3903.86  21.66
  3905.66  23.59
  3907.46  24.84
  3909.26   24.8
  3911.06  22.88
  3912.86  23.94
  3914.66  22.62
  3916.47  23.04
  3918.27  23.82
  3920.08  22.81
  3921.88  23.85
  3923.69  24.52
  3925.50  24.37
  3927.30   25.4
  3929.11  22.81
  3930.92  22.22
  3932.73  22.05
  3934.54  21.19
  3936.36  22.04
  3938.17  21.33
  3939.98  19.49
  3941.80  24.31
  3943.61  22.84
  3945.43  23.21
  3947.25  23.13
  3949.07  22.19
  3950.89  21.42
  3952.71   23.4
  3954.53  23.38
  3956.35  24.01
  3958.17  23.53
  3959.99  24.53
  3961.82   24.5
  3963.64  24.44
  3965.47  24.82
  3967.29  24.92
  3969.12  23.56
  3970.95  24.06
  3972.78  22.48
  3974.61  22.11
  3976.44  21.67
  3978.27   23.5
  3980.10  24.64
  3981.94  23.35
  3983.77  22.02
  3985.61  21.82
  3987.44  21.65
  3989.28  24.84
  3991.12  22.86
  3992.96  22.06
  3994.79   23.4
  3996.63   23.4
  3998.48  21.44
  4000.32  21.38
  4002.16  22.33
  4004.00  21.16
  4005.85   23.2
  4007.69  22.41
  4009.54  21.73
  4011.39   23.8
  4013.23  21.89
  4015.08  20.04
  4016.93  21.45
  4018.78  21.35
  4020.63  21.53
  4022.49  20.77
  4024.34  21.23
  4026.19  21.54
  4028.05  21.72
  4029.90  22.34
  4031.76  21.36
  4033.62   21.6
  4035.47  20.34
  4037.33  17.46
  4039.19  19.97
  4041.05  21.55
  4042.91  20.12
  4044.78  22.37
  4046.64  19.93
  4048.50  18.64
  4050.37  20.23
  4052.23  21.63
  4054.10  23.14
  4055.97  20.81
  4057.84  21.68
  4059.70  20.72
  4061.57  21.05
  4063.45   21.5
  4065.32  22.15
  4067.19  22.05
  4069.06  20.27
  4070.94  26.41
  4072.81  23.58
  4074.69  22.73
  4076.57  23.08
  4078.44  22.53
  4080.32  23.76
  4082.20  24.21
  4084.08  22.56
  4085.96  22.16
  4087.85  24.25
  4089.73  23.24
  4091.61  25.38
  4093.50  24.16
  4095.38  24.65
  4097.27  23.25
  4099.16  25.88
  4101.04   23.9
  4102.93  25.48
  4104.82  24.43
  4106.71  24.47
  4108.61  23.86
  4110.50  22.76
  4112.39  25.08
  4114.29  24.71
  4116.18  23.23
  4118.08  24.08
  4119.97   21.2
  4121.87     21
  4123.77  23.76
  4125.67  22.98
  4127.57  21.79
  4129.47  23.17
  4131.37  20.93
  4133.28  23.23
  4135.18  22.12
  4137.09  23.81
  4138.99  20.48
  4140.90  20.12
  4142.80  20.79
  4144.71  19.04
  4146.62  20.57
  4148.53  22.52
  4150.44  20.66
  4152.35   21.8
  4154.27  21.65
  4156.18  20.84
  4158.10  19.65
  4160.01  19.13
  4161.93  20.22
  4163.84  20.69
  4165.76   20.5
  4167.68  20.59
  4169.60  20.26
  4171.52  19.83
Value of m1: 1.0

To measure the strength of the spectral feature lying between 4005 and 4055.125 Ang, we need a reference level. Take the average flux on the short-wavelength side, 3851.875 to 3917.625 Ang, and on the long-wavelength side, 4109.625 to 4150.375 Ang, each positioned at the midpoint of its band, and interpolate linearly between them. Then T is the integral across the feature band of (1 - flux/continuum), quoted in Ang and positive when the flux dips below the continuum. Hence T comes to 5.1 Ang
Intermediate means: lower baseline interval 25.7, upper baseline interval 22.2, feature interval 21.2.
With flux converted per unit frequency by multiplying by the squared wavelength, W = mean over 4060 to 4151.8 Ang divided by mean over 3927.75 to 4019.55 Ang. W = 1.07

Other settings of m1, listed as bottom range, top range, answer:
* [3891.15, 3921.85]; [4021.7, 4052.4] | 0.92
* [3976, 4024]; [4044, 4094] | 1.04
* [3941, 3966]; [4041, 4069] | 0.94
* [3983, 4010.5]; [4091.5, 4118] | 1.15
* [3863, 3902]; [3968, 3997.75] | 0.91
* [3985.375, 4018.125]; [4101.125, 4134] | 1.11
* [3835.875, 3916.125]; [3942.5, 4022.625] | 0.94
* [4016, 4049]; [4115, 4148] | 1.10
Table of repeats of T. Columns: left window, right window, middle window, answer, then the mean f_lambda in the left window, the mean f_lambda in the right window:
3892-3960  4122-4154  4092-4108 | -1.8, 23.4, 21.7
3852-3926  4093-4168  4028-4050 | 2.8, 25.5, 22.3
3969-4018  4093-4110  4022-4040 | 1.8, 22.5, 24.4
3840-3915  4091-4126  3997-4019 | 2.5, 25.6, 23.9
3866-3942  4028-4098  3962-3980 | 0.0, 24.7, 22.1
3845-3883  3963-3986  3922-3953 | 2.1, 26.4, 23.4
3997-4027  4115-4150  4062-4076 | -0.5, 21.7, 21.9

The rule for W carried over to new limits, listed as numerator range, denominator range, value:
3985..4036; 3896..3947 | 0.99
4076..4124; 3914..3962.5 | 1.12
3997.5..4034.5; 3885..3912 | 0.92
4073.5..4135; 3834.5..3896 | 1.01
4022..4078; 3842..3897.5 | 0.89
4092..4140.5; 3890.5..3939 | 1.09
